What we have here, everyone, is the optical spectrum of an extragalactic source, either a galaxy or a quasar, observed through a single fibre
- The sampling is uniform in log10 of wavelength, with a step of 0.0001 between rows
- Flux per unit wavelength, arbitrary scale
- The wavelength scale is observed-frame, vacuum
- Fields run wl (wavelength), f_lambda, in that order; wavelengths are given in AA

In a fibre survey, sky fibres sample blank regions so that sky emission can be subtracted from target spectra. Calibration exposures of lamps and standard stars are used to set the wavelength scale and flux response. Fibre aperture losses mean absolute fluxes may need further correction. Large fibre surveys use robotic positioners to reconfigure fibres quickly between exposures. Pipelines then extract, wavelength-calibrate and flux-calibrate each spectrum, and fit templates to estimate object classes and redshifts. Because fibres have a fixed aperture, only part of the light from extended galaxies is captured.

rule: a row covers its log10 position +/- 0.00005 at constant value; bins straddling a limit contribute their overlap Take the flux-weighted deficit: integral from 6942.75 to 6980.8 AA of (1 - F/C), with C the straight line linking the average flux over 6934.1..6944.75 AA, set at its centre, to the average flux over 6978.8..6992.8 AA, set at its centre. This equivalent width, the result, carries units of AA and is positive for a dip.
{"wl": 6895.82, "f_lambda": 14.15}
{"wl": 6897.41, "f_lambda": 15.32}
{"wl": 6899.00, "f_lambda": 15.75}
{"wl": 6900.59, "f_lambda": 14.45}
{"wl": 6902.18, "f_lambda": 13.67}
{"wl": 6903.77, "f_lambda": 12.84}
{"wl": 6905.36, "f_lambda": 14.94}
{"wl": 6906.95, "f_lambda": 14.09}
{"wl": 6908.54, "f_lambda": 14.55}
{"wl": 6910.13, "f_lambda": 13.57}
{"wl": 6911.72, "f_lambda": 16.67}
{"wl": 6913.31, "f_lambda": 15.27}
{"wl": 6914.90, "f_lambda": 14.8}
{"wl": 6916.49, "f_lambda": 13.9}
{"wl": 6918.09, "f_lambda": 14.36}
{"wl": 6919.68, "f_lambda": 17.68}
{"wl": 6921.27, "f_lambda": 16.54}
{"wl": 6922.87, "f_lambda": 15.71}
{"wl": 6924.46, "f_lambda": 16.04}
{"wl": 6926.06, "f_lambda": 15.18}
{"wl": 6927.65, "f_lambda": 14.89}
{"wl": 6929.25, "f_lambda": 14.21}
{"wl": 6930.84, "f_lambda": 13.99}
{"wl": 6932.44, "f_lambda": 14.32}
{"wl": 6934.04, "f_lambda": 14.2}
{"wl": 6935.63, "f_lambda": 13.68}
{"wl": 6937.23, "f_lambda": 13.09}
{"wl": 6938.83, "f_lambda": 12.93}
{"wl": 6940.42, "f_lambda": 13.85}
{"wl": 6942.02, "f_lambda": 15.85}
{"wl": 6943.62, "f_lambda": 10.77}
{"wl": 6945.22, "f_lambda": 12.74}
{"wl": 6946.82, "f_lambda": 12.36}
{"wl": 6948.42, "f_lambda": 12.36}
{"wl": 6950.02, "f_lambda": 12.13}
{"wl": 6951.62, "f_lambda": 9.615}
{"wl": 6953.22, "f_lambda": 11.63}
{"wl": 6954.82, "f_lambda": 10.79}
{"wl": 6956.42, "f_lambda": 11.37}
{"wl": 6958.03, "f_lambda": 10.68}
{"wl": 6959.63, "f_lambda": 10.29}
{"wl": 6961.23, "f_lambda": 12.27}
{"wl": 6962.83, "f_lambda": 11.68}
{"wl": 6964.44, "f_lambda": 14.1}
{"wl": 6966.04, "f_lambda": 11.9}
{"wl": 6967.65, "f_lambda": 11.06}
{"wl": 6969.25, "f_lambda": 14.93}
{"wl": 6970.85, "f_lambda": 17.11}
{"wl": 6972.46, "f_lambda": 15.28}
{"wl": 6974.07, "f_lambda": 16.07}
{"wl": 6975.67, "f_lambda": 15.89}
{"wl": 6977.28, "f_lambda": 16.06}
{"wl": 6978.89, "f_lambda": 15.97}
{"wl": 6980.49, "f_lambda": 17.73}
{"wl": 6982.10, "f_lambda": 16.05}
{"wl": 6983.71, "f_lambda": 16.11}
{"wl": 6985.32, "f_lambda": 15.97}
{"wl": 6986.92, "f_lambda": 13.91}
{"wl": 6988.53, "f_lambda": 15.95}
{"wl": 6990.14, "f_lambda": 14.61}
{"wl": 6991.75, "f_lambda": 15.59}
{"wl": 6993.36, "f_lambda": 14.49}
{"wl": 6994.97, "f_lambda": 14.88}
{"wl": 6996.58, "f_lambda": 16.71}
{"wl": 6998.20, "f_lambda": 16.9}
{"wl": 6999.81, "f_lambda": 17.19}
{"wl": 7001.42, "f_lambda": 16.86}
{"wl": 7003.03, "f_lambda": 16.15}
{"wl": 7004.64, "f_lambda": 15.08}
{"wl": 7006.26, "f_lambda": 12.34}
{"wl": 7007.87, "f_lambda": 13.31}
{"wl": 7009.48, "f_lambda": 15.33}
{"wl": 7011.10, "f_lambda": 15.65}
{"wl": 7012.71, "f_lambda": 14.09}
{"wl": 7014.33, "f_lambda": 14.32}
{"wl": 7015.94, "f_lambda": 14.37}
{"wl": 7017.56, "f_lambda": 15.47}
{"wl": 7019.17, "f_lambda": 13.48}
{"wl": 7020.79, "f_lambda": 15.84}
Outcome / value 4.0 AA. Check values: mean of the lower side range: 13.4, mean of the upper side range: 15.7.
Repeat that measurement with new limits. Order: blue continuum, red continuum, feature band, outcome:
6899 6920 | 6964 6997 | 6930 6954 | 3.2 AA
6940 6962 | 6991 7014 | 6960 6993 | -3.1 AA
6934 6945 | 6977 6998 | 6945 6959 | 2.5 AA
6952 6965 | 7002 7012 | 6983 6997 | -1.8 AA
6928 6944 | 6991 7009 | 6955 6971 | 2.4 AA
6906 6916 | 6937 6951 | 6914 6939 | -1.6 AA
